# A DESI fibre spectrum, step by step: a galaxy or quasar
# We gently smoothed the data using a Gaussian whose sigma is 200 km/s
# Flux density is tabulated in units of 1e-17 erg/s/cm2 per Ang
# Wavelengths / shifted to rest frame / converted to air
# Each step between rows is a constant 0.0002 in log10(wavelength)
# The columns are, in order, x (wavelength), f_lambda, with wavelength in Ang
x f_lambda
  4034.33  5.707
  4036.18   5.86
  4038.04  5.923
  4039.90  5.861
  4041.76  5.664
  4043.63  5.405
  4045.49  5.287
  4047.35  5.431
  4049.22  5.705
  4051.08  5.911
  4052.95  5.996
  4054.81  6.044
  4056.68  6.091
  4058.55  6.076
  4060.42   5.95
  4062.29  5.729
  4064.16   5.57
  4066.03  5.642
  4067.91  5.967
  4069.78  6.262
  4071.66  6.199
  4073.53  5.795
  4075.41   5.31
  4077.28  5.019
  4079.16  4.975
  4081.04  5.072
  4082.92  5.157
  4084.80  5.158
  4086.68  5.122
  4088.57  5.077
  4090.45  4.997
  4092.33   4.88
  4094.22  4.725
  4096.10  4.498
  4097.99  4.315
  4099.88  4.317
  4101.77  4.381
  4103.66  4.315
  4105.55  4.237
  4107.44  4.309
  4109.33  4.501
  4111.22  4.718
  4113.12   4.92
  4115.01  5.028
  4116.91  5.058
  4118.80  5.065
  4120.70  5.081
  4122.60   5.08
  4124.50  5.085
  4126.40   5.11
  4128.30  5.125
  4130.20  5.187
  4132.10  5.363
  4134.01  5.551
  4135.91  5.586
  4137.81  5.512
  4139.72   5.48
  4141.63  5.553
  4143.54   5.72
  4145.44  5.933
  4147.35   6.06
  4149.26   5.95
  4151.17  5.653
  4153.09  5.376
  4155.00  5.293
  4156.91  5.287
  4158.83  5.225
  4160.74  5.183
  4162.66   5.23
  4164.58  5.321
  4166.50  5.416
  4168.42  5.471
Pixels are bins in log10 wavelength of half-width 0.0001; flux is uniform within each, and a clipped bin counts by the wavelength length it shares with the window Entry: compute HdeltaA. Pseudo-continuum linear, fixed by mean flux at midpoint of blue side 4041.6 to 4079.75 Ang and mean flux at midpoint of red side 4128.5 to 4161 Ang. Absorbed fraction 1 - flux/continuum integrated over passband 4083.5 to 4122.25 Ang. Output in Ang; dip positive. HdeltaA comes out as 6.1 Ang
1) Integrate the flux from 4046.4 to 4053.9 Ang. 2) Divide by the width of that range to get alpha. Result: 5.76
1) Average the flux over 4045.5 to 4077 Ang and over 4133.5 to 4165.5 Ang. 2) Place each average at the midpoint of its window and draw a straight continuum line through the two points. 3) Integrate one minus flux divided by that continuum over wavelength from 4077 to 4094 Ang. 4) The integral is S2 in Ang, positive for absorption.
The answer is 2.1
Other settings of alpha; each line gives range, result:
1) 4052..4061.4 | 6.03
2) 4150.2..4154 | 5.51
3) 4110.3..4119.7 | 4.96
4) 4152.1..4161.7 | 5.27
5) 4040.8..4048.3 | 5.44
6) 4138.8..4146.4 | 5.67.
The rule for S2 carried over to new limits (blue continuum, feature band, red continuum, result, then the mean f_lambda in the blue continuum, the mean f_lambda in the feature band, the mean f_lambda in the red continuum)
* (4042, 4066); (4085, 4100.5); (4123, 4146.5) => 2.3 Ang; 5.76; 4.77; 5.43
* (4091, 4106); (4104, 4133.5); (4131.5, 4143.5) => 0.6 Ang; 4.48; 4.92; 5.52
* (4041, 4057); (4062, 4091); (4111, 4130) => 0.1 Ang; 5.71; 5.44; 5.04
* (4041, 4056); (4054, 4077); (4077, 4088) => -2.0 Ang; 5.69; 5.86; 5.08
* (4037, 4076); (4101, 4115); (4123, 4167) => 2.7 Ang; 5.8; 4.52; 5.44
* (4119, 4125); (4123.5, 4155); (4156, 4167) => -2.1 Ang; 5.07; 5.51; 5.27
